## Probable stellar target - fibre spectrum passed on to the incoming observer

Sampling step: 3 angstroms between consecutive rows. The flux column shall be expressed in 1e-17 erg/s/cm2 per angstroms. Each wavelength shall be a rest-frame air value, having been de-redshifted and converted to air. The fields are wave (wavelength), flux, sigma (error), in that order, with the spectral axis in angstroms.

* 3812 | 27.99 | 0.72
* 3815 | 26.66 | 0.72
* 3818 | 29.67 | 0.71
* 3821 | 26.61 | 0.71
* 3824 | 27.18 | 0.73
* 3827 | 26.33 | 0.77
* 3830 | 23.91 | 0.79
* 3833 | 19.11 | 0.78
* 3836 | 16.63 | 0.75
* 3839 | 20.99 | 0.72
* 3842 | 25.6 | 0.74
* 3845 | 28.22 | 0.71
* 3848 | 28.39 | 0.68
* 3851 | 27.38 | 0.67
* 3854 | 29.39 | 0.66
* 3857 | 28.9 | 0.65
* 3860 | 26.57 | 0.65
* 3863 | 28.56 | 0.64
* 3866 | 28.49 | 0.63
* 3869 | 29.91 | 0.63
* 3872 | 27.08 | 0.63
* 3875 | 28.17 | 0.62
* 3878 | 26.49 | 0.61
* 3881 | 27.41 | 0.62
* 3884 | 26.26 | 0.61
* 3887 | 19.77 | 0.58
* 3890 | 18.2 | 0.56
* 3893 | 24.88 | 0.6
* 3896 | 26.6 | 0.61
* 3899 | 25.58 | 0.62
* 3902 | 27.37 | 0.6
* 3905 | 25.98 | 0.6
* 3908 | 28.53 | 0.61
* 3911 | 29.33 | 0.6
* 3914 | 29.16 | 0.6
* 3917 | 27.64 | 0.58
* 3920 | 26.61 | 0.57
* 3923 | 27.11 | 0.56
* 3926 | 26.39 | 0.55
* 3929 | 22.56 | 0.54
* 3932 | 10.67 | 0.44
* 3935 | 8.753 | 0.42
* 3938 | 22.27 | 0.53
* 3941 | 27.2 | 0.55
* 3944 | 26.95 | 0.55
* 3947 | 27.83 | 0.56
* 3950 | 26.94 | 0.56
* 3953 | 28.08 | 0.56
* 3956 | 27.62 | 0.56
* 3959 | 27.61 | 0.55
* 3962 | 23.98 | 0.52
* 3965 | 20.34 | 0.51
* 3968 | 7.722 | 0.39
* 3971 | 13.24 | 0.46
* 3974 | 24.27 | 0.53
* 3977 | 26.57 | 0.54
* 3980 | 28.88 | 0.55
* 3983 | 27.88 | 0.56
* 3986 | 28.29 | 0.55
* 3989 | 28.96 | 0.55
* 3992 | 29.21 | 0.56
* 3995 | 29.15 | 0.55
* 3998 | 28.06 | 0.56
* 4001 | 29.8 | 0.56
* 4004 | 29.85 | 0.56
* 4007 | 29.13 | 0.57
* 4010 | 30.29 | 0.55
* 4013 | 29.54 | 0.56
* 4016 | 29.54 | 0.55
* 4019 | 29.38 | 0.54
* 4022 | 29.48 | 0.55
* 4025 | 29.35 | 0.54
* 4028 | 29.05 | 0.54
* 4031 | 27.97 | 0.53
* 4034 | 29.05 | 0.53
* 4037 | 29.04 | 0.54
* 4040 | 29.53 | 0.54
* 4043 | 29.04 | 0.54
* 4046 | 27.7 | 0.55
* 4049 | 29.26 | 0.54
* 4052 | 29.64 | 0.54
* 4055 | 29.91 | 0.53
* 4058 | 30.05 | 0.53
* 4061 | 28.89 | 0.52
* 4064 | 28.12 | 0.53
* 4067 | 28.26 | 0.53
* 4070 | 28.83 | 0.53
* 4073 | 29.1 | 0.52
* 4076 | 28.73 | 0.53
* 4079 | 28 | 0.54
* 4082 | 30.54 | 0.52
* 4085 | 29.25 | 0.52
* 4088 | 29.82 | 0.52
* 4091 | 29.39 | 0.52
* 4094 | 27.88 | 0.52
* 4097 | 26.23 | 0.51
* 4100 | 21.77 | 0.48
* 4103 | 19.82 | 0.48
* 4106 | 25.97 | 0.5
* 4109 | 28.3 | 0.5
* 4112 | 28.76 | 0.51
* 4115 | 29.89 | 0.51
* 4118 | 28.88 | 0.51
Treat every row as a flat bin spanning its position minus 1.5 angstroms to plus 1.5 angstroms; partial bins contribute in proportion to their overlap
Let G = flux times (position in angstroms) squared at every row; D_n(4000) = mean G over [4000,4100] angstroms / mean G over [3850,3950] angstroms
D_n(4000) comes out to 1.22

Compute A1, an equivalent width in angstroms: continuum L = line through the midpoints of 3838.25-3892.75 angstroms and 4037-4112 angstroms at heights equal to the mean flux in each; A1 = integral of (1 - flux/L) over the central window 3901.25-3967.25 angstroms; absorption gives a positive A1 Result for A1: 5.6 angstroms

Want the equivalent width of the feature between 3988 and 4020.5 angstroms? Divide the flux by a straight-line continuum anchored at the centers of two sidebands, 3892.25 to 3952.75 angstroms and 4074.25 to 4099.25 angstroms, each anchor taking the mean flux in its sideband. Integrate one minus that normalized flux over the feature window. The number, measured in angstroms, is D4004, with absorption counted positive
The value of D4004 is -3.2 angstroms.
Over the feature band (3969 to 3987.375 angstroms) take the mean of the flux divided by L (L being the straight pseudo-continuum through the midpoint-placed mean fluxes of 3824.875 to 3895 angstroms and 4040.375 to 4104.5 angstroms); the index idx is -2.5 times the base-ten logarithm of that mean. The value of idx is 0.111 mag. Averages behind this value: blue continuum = 25.5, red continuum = 28.1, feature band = 24.4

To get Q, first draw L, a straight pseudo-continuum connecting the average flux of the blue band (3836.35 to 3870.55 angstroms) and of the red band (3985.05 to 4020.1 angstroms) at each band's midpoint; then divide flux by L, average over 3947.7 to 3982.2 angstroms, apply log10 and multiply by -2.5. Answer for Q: 0.22 mag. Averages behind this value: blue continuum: 27.1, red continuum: 29.3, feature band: 23.4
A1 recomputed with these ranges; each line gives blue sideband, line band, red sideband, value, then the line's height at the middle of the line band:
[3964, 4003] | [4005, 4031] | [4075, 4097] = -3.1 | 26.3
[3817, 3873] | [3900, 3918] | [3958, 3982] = -3.1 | 23.8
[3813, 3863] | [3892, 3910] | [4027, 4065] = 0.1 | 26.8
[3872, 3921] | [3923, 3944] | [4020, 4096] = 4.8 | 26.8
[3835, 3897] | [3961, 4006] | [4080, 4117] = 2.6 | 26.7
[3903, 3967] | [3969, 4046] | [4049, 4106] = -4.8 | 26.4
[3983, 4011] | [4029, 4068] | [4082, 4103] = -1.3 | 28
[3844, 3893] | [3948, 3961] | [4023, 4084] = 0.2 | 27.8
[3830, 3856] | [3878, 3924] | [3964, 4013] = -1.8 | 25.1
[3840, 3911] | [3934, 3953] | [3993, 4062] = 2.6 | 27.8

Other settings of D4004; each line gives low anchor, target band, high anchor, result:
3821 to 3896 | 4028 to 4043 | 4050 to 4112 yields -0.8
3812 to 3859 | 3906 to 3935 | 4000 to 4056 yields 3.0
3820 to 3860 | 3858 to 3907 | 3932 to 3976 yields -4.2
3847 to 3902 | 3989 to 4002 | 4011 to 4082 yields -0.3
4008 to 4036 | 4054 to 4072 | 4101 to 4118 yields -0.6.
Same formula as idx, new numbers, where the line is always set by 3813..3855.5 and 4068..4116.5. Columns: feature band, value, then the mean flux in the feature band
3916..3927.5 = -0.03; 26.9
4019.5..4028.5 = -0.09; 29.3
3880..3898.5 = 0.09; 23.9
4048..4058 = -0.09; 29.7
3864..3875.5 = -0.11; 28.4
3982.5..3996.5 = -0.08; 28.8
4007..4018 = -0.10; 29.7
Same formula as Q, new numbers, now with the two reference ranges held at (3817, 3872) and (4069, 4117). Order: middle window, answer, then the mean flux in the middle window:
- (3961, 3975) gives 0.47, 17.5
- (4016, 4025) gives -0.08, 29.4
